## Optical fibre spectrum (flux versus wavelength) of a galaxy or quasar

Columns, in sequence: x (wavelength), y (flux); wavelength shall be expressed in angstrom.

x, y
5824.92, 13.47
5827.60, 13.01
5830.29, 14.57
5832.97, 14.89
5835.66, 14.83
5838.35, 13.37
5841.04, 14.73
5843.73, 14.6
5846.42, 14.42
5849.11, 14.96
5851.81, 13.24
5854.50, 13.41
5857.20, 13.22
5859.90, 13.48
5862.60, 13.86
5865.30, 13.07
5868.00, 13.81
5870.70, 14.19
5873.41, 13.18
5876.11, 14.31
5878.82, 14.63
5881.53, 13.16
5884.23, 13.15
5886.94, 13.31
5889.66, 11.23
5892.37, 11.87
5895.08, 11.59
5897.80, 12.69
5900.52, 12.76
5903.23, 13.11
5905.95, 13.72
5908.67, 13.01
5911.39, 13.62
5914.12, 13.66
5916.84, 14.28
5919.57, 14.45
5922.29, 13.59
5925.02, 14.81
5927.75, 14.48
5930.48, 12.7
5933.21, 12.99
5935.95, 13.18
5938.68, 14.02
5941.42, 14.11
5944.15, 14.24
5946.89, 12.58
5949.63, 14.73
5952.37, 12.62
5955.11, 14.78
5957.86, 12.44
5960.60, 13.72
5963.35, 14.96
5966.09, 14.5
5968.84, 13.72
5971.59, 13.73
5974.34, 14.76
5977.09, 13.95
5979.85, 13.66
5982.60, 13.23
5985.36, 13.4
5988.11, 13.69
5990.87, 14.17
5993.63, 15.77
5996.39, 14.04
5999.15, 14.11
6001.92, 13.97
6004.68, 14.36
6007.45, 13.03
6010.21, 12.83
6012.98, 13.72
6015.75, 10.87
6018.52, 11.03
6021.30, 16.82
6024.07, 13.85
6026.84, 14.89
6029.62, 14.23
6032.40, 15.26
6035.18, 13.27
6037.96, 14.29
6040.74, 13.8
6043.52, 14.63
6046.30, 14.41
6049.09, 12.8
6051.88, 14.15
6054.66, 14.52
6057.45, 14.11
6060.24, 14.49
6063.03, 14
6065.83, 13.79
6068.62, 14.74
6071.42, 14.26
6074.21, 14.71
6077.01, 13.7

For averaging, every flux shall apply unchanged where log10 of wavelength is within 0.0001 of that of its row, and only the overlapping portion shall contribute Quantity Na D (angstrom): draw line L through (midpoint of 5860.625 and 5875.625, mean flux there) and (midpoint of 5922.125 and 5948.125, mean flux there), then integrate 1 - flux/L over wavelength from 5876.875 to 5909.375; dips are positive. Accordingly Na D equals 1.9 angstrom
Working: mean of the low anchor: 13.7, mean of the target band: 12.9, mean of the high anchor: 13.7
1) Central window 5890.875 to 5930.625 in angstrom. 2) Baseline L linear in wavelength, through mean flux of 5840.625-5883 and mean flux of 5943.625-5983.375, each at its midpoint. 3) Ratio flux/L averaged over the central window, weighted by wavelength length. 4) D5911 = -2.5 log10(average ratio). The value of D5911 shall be 0.04 mag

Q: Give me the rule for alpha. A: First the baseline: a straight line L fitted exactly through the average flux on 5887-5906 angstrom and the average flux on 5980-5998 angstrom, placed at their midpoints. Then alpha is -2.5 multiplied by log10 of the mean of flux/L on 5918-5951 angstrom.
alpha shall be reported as -0.06 mag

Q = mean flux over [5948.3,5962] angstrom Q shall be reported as 13.7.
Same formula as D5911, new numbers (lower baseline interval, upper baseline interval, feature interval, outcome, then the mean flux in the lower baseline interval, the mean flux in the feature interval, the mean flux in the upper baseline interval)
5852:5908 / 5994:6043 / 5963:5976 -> -0.052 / 13.2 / 14.3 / 13.8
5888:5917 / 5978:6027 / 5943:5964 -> -0.035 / 12.8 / 13.7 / 13.7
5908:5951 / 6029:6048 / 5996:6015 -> 0.039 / 13.8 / 13.6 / 14.2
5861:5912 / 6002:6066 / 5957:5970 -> -0.031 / 13.2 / 13.9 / 13.9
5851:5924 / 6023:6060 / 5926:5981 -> -0.008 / 13.3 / 13.8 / 14.2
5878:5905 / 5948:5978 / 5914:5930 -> -0.072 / 12.7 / 14.2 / 14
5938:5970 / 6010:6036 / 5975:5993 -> -0.001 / 13.9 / 13.8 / 13.7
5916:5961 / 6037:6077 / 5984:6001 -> -0.019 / 13.7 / 14.2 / 14.2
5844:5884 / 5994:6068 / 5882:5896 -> 0.124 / 13.8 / 12.3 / 13.9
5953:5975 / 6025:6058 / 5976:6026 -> 0.030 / 14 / 13.7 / 14.2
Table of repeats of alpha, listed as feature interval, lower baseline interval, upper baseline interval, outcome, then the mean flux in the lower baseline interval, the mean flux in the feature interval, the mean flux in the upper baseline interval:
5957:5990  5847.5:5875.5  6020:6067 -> 0.02 mag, 13.7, 13.8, 14.3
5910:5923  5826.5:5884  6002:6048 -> 0.00 mag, 13.9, 13.9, 13.8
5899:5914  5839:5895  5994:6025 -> 0.02 mag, 13.5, 13.3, 13.6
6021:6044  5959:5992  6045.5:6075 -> -0.03 mag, 13.9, 14.5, 14.2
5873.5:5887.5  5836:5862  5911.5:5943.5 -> 0.02 mag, 14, 13.7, 13.8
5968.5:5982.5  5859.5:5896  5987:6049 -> -0.02 mag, 13.2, 13.9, 13.9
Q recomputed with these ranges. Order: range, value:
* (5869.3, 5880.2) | 14.1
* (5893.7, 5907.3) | 12.8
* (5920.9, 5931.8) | 13.9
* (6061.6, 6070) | 14.2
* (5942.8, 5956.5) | 13.8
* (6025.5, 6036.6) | 14.4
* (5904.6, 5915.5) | 13.5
